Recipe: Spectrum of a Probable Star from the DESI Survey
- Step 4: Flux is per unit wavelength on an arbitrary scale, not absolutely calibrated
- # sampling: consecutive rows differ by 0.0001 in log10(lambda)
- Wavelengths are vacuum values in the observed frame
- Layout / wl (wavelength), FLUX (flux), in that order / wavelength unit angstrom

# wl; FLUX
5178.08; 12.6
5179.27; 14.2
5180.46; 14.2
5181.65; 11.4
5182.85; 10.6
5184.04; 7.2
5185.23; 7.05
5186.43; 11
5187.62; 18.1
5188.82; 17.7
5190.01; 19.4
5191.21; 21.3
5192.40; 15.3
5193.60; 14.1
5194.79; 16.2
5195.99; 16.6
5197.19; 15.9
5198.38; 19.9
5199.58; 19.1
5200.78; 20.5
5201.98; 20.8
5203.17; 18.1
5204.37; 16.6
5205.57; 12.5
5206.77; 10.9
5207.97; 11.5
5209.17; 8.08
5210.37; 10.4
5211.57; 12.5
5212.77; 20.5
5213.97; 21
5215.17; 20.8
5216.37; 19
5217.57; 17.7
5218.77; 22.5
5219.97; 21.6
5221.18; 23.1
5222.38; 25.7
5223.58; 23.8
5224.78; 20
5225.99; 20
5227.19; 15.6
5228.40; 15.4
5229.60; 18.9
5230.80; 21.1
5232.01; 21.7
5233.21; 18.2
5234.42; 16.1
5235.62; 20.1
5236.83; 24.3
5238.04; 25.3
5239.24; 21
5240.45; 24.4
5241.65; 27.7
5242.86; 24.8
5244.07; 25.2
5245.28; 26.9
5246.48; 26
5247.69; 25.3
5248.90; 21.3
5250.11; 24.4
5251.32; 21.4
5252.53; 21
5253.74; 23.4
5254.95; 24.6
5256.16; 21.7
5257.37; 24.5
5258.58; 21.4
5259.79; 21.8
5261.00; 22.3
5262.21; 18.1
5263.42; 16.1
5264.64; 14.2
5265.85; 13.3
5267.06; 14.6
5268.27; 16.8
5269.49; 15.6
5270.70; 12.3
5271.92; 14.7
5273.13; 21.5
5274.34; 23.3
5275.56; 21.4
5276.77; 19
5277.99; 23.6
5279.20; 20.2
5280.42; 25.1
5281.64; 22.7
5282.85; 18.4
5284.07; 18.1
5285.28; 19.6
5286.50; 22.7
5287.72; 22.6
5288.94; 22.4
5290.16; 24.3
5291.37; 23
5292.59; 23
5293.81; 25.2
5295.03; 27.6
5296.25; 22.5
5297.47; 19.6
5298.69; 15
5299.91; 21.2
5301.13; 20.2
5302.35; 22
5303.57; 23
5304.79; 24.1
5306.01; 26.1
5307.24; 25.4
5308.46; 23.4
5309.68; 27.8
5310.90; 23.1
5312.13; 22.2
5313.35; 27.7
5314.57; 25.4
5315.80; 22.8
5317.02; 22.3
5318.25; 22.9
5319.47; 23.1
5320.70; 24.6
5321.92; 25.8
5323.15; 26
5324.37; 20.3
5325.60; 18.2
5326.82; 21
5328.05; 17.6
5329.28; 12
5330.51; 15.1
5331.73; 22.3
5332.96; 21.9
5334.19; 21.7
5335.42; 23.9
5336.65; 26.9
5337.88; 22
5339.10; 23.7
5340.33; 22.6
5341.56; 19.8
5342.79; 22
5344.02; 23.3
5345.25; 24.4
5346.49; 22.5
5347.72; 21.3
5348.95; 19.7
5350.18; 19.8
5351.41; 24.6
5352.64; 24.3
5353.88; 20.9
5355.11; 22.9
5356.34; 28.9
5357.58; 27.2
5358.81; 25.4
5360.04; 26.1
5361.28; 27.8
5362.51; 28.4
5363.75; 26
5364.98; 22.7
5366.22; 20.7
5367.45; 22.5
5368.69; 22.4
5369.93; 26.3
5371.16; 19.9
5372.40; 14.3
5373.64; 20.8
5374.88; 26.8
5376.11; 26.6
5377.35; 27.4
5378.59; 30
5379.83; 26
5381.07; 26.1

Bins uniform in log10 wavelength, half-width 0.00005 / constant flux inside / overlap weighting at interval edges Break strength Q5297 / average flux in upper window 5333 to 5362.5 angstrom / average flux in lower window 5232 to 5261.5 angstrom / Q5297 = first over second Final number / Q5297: 1.0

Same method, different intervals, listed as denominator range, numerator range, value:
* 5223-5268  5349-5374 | 1.11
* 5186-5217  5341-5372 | 1.43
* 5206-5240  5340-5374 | 1.23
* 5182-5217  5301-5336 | 1.44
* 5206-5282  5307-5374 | 1.14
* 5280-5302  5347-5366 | 1.11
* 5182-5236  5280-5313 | 1.32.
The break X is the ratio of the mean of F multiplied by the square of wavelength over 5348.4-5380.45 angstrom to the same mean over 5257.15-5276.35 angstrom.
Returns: 1.4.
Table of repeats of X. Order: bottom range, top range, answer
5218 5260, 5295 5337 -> 1.03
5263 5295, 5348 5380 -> 1.25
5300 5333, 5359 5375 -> 1.06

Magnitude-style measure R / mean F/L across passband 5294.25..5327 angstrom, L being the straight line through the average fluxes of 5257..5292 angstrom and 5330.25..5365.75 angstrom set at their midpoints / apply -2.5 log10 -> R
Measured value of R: -0.08 mag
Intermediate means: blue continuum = 19.8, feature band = 23.1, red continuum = 23.5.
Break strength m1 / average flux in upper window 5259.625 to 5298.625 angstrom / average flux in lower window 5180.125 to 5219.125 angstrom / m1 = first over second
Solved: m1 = 1.28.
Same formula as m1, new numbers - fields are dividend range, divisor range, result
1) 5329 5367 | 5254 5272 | 1.26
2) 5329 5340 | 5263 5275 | 1.32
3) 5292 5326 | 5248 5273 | 1.21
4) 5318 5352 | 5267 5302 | 1.05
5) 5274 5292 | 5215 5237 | 1.08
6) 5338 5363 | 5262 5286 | 1.29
